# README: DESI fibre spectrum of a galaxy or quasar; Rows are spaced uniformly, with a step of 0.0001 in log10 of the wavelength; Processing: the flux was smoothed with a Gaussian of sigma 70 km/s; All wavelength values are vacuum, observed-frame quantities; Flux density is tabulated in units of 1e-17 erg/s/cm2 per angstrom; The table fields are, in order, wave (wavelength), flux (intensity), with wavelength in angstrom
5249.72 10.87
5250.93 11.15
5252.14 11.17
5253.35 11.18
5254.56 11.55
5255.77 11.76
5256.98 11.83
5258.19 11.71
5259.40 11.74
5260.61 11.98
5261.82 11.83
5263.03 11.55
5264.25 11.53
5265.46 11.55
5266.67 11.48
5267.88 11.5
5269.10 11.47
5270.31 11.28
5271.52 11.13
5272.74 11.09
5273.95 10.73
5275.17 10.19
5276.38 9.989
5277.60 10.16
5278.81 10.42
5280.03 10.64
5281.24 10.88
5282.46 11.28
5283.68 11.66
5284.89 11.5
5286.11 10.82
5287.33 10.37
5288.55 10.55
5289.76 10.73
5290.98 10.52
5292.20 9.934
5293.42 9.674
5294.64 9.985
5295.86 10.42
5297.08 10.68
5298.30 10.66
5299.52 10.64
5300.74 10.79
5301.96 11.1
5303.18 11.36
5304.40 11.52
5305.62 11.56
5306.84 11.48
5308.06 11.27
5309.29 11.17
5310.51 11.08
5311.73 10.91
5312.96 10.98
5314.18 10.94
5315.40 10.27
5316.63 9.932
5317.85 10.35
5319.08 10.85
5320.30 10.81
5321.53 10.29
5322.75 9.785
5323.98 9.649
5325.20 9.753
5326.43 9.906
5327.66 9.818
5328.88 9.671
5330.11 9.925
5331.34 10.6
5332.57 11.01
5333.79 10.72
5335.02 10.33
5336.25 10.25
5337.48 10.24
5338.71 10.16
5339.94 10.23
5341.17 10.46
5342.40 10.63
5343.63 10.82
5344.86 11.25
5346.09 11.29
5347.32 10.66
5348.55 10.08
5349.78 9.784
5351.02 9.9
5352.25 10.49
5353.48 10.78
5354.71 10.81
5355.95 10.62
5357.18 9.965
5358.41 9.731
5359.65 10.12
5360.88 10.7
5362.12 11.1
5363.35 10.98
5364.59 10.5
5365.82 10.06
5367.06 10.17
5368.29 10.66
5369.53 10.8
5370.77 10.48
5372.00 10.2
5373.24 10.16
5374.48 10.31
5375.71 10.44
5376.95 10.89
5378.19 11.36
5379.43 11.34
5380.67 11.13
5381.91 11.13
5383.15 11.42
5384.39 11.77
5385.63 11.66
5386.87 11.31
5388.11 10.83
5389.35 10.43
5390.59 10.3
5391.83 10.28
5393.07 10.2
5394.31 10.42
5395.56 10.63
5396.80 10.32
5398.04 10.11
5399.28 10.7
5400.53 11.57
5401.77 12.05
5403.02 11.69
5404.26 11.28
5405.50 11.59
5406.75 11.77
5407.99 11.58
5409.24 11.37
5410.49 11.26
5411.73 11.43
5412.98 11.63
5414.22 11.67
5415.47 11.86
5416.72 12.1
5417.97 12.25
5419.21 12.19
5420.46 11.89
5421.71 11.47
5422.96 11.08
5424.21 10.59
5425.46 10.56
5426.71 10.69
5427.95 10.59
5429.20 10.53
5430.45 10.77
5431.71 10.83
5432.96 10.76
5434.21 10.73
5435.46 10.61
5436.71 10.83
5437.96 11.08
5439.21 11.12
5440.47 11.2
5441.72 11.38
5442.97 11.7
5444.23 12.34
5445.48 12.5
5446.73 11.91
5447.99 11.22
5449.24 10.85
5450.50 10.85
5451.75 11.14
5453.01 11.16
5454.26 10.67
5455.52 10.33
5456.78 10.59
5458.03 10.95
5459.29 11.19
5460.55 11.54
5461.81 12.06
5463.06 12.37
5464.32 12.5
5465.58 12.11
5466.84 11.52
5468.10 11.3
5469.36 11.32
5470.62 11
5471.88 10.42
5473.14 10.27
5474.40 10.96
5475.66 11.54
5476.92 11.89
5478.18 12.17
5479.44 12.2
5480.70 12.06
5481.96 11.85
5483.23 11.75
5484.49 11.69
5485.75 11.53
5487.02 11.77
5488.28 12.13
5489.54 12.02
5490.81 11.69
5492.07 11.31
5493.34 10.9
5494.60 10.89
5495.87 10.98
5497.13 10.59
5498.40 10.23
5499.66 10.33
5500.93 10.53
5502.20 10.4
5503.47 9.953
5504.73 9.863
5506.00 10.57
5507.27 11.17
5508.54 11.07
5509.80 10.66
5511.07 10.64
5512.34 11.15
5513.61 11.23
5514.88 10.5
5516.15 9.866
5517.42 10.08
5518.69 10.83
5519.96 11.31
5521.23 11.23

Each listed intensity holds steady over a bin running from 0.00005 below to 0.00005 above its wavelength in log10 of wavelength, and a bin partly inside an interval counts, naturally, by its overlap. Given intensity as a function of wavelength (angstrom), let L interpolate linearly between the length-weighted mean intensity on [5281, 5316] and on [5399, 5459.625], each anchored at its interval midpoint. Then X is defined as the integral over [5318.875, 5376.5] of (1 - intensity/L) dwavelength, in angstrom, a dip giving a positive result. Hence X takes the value 3.29 angstrom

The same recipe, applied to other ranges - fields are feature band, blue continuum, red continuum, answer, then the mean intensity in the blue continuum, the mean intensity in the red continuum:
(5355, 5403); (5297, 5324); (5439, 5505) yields 1.3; 10.8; 11.3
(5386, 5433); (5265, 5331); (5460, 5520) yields -0.7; 10.7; 11.2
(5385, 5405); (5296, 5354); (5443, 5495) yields 0.3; 10.6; 11.5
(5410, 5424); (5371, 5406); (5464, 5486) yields -0.7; 10.9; 11.5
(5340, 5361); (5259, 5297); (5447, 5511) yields 1.1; 10.9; 11.2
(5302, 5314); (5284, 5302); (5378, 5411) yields -0.7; 10.6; 11.1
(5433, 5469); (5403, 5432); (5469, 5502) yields 0.0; 11.4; 11.3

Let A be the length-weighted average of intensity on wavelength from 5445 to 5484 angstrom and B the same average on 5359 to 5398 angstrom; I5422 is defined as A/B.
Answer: 1.07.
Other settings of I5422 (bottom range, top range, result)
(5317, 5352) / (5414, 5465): 1.09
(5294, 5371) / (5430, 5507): 1.07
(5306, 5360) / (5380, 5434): 1.07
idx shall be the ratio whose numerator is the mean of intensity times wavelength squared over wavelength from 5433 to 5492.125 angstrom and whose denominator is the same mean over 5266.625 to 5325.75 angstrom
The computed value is 1.13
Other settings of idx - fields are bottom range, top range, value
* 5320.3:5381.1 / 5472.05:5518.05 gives 1.12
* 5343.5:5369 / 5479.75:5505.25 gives 1.12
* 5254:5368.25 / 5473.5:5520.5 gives 1.11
